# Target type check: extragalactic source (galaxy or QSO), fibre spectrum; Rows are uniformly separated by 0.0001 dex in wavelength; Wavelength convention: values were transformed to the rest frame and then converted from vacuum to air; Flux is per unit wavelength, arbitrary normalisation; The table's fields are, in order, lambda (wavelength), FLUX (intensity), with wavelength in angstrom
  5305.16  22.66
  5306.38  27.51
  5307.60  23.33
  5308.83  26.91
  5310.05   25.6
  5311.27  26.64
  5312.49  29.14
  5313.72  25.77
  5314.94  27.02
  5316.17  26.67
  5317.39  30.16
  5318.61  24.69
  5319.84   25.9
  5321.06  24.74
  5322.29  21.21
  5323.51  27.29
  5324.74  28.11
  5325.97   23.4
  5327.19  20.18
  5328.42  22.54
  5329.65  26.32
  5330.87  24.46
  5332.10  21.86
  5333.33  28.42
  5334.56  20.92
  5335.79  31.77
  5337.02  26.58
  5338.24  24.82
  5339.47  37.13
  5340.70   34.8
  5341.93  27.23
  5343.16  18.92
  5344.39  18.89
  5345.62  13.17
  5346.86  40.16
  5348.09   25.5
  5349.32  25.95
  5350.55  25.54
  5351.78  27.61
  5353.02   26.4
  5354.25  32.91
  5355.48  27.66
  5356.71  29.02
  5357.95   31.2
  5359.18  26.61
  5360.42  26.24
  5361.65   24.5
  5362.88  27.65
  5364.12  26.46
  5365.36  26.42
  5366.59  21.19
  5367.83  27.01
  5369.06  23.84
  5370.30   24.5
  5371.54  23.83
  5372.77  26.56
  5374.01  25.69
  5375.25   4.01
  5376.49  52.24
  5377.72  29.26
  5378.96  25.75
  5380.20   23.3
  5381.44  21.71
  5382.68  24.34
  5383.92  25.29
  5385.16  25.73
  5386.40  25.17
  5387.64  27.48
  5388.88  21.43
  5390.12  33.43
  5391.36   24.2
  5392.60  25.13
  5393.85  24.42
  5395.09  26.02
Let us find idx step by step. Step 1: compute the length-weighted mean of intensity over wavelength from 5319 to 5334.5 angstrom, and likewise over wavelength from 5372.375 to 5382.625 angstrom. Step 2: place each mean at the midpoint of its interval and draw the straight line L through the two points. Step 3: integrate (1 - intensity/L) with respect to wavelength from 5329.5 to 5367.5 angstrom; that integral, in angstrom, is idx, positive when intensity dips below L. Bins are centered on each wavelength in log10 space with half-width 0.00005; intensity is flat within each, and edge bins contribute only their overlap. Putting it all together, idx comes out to -2.4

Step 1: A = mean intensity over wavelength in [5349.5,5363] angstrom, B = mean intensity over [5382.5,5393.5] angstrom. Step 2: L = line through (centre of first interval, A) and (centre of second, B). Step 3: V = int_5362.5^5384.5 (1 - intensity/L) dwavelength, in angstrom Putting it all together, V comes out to 1.0 angstrom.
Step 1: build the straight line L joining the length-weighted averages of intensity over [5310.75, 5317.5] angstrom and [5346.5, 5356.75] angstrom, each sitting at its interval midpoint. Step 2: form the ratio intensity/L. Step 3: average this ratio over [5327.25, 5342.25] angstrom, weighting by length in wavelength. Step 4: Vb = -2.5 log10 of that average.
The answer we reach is 0.045 mag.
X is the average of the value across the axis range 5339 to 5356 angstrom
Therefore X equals 27.2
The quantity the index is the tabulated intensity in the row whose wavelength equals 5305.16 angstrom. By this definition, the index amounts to 22.66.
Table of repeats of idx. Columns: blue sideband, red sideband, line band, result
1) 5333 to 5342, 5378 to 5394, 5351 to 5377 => 0.4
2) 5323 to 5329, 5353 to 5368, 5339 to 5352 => -0.4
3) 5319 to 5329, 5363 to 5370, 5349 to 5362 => -1.5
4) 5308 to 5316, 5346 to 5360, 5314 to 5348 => 2.2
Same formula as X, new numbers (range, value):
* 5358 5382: 25.8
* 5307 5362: 26.3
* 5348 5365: 27.4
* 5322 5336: 24.6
